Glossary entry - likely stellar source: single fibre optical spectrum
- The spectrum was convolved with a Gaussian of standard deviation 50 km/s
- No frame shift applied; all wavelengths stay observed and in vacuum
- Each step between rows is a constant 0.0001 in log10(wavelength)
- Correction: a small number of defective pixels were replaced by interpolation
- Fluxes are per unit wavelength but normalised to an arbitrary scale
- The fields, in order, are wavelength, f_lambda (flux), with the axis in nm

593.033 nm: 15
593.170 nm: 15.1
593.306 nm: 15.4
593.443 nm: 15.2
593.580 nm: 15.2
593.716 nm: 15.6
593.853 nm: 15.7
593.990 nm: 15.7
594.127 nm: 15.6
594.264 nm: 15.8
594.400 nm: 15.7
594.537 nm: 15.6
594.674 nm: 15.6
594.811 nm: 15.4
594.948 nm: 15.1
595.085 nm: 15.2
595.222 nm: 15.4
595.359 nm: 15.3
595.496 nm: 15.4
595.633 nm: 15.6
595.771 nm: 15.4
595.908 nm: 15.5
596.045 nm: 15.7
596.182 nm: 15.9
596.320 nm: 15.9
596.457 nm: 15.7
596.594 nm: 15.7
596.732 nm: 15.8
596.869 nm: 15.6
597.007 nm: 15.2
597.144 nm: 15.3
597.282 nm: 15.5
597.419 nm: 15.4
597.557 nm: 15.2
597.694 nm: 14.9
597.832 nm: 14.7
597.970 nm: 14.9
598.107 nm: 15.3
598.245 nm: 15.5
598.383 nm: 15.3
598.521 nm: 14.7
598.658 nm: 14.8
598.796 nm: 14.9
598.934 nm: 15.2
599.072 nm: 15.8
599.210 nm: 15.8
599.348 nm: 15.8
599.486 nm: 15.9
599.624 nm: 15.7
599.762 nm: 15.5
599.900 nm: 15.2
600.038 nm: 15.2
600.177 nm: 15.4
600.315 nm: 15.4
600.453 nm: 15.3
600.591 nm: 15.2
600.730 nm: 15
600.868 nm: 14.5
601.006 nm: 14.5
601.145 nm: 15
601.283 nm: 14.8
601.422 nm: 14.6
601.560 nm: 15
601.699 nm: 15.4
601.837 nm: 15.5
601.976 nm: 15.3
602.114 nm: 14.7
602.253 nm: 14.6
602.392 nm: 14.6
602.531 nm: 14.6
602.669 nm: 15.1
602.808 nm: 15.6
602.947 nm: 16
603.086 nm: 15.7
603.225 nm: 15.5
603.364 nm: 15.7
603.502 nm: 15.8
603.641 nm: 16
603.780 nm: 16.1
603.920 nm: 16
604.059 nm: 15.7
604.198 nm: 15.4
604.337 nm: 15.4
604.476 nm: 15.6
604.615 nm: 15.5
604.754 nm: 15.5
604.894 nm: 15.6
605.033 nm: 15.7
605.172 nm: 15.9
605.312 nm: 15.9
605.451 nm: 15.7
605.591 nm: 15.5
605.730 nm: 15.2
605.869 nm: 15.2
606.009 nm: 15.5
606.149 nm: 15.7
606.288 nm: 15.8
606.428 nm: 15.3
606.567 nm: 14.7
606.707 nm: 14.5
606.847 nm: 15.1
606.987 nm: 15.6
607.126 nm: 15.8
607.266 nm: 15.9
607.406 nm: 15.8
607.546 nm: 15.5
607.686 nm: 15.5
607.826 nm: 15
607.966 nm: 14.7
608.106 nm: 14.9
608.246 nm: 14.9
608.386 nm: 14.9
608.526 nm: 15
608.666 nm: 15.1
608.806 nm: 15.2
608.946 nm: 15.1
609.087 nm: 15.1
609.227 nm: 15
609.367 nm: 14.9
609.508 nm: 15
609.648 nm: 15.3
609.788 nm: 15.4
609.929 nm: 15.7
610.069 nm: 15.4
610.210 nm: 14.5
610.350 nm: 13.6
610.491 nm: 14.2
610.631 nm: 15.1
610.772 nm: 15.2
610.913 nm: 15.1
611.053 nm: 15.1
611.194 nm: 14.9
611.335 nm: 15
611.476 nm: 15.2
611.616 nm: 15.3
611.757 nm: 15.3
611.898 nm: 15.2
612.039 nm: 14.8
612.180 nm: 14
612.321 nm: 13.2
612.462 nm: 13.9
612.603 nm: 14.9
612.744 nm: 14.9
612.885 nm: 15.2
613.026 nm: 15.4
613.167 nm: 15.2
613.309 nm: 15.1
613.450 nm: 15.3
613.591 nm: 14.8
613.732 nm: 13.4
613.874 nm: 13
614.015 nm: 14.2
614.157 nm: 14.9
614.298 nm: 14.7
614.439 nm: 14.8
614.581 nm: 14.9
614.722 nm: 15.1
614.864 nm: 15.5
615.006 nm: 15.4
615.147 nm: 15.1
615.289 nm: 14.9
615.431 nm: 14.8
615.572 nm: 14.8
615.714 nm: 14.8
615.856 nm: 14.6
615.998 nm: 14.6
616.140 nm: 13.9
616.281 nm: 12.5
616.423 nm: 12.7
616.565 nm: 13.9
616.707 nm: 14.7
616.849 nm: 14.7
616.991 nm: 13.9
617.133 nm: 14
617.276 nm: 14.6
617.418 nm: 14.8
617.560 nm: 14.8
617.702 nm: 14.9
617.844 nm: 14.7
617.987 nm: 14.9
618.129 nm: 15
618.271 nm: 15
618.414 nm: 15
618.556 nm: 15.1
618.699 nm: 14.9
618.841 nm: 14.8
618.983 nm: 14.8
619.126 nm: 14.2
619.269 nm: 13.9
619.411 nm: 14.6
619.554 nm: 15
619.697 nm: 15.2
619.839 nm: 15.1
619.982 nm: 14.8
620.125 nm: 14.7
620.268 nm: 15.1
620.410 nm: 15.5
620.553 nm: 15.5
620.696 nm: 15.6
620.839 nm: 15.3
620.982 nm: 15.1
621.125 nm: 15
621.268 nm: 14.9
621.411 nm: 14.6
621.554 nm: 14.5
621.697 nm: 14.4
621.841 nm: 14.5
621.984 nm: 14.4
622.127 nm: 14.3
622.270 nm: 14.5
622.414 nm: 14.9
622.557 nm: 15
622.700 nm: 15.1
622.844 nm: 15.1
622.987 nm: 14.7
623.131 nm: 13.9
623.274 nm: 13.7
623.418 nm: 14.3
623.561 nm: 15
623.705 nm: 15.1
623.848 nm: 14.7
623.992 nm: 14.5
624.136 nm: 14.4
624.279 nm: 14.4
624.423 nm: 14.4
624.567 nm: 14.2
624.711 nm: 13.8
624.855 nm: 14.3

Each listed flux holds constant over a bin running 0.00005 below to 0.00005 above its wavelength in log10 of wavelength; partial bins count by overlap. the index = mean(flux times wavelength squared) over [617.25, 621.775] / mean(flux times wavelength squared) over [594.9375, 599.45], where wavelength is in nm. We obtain 1.0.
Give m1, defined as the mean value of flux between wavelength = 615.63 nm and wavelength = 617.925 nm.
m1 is 14.3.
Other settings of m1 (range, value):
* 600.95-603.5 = 15.1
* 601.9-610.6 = 15.3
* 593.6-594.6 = 15.7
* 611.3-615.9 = 14.8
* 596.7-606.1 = 15.3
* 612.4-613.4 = 15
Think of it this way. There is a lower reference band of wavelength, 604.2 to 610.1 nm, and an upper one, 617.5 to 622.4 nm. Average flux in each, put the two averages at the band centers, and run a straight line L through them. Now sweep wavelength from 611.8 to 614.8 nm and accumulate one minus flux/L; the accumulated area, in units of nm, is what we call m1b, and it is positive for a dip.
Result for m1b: 0.09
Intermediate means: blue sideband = 15.3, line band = 14.6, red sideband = 14.8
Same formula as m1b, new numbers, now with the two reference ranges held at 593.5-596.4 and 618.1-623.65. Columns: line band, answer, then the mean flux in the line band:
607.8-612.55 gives 0.07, 14.9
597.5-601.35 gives 0.05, 15.2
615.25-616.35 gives 0.04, 14.4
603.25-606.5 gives -0.08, 15.6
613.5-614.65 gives 0.05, 14.4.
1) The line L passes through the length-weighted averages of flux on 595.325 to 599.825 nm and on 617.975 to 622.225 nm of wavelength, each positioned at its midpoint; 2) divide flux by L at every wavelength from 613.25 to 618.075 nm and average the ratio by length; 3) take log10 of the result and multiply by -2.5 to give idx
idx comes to 0.03 mag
